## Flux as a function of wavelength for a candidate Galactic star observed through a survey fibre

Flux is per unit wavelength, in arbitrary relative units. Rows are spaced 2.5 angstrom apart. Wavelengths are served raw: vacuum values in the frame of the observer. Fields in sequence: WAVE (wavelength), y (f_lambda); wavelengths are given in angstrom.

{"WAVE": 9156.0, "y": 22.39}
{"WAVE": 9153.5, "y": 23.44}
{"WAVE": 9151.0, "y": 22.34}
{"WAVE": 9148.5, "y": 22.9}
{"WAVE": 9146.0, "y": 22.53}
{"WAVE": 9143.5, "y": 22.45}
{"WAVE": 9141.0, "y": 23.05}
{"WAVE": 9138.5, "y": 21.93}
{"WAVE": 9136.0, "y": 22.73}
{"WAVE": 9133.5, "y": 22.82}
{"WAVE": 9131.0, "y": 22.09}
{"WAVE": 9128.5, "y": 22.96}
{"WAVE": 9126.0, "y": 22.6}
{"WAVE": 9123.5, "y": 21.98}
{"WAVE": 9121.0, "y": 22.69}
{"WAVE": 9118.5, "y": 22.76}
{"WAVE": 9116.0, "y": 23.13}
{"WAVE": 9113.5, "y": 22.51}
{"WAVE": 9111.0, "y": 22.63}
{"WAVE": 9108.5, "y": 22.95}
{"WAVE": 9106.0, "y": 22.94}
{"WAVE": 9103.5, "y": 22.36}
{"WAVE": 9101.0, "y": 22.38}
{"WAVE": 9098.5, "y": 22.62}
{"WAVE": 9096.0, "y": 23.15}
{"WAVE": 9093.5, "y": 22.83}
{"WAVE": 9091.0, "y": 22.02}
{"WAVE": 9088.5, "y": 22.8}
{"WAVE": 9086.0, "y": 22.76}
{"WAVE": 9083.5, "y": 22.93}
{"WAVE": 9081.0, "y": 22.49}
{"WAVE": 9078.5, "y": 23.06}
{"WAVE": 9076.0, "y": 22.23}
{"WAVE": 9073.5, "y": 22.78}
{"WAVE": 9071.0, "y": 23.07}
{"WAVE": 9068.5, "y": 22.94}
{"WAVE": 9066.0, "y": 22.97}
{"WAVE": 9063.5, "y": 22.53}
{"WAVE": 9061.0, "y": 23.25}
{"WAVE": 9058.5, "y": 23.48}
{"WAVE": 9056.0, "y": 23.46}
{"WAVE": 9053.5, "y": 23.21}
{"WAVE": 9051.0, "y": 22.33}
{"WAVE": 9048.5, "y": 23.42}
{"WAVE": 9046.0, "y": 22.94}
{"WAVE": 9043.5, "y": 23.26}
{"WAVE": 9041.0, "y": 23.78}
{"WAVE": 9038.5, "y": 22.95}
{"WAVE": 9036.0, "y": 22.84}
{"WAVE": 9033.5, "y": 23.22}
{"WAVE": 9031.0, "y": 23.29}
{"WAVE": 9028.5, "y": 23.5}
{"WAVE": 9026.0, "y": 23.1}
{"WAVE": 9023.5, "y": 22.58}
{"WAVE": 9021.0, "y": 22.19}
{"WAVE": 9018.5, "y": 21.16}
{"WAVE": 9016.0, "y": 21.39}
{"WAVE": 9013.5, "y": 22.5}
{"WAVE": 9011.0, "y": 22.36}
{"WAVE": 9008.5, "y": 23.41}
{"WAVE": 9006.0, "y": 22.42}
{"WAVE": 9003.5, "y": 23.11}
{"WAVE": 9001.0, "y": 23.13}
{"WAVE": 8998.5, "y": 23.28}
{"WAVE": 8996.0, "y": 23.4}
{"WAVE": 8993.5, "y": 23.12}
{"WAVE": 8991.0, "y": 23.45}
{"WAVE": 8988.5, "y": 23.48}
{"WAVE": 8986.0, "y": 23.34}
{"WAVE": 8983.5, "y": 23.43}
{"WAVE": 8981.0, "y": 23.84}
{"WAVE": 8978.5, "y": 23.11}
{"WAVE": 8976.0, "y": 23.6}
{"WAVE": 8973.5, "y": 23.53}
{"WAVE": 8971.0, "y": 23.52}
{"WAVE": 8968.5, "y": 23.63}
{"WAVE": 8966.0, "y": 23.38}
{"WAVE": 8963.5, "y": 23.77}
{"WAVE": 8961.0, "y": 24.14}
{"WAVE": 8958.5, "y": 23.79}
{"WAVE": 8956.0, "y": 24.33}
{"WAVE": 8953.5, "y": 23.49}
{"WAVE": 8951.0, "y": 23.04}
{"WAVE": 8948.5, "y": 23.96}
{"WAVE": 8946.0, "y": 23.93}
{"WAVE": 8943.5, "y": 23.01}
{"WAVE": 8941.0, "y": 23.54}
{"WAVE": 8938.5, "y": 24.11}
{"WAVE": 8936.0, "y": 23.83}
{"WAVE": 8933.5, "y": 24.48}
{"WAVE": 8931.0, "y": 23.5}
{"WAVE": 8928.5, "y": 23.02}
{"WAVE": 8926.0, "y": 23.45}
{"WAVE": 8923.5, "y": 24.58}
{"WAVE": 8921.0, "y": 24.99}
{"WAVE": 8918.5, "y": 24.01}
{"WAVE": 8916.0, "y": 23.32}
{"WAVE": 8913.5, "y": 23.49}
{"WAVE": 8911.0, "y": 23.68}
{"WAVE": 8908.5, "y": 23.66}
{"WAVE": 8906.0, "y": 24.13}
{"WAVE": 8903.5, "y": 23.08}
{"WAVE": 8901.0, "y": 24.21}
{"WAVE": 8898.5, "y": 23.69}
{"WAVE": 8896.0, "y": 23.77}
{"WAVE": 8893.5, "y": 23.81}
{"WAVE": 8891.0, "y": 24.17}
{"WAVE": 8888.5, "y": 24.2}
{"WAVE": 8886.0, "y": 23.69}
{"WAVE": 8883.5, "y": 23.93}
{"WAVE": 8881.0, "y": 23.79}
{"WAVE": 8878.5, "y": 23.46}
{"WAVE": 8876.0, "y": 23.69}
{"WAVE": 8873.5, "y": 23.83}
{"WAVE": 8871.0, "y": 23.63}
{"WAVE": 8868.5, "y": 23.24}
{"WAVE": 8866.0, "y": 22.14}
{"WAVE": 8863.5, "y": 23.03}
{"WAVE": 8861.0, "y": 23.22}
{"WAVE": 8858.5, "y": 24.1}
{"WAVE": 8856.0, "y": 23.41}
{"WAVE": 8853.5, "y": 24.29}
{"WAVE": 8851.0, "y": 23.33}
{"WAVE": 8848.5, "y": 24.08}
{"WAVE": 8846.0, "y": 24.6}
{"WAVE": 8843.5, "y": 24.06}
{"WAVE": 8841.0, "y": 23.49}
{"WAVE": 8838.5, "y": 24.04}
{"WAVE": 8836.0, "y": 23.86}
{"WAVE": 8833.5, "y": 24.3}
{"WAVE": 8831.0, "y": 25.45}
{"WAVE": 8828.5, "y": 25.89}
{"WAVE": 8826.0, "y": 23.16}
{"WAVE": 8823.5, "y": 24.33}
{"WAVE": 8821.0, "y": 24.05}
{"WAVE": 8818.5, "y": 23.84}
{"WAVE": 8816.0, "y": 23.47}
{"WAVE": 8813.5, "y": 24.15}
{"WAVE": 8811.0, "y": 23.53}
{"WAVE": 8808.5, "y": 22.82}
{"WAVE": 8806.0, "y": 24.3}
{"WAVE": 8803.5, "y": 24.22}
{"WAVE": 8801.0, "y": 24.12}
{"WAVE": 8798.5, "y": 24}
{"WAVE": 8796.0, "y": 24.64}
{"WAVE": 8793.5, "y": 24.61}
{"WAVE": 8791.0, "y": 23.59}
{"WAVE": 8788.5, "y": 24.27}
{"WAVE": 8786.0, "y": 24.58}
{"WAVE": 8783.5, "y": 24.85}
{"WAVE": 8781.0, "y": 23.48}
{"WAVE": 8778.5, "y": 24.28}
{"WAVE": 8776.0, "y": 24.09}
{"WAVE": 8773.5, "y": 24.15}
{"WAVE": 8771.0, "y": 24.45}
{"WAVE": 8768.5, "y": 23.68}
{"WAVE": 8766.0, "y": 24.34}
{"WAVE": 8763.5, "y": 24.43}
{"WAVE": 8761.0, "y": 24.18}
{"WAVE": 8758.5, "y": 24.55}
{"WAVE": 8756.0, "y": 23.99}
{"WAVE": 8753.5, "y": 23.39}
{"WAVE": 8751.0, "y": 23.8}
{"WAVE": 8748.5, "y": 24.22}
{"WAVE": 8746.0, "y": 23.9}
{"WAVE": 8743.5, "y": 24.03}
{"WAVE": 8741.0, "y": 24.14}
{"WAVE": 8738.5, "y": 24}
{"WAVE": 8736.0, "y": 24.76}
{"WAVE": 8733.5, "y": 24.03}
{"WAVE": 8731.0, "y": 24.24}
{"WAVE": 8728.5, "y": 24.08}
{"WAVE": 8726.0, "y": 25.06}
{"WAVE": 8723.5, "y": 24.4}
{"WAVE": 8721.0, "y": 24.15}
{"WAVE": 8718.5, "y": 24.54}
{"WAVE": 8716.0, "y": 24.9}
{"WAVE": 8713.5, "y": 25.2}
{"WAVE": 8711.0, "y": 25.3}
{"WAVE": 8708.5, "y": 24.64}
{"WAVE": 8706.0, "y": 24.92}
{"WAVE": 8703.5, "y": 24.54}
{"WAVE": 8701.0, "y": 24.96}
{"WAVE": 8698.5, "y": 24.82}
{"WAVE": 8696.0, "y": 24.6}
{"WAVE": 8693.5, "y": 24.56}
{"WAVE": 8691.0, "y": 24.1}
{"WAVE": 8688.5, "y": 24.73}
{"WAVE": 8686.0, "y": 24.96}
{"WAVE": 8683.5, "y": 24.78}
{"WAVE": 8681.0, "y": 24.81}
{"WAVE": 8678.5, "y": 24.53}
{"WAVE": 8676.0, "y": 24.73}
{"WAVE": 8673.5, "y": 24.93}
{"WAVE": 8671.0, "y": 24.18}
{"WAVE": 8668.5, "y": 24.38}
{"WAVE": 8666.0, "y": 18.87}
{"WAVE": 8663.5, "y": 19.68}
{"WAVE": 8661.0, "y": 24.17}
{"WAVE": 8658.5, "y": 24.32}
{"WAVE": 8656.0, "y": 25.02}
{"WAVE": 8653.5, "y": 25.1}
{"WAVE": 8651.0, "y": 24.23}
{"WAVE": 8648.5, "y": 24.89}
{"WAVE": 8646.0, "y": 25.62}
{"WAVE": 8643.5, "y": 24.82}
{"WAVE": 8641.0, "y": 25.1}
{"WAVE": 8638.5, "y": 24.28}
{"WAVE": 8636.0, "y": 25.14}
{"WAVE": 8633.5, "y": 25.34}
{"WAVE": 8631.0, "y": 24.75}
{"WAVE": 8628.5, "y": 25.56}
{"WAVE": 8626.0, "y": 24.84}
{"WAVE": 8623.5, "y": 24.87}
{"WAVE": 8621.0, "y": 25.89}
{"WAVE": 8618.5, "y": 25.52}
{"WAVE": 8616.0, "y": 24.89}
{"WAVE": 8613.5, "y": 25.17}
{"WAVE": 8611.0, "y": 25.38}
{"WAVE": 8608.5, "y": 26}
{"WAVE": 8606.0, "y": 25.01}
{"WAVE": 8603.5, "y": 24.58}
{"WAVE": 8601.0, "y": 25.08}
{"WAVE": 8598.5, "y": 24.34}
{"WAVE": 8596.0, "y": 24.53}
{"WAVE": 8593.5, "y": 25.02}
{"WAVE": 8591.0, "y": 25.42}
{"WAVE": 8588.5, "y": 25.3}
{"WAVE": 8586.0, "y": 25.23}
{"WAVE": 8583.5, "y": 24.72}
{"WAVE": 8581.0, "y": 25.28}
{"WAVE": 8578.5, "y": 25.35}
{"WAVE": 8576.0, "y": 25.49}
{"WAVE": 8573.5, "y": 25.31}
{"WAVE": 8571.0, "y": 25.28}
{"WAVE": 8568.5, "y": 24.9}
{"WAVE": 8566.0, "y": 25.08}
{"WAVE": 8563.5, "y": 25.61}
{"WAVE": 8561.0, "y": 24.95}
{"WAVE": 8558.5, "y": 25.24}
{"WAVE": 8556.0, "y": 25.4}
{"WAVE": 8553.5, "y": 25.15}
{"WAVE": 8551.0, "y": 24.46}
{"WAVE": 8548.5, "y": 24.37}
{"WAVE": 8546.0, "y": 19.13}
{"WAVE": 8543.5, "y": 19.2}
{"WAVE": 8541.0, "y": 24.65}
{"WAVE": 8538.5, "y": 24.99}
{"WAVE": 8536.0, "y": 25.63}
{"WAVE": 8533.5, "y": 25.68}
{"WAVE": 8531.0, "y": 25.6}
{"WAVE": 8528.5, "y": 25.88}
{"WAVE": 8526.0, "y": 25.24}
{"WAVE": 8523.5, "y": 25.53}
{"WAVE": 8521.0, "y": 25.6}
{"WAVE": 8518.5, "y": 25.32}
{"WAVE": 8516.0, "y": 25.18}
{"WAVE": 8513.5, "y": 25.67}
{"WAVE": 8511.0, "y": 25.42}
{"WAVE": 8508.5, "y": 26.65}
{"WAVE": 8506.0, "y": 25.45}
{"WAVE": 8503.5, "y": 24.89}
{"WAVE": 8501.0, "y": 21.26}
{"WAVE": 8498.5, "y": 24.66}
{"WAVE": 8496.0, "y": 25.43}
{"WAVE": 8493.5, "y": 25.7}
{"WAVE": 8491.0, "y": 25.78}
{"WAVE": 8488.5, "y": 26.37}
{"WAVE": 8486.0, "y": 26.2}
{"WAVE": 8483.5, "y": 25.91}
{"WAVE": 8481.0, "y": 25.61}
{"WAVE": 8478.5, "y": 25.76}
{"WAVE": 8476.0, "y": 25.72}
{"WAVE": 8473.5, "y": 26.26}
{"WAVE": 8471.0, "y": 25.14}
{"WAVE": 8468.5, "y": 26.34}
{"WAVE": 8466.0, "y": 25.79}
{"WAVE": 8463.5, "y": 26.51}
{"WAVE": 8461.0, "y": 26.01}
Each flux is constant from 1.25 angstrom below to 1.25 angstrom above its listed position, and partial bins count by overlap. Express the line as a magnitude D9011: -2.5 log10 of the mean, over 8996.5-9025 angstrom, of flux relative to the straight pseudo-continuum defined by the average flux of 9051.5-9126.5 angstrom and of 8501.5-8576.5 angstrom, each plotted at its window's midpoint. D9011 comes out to 0.03 mag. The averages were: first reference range 24.9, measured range 22.5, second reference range 22.8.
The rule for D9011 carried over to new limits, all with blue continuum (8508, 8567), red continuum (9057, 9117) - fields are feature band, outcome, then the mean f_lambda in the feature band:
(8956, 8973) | -0.02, 23.7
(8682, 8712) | -0.02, 24.7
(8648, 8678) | 0.03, 23.7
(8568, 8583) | -0.03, 25.3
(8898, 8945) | -0.02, 23.8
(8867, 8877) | 0.00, 23.6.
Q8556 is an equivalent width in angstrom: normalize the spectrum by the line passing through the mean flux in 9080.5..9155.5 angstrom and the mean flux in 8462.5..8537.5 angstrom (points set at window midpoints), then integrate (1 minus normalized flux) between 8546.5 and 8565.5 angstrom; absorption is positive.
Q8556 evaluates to 0.4 angstrom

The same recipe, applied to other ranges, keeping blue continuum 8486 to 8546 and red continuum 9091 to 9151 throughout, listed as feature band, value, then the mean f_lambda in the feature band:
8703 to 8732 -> -0.6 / 24.7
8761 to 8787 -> -0.3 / 24.2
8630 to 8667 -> 0.5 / 24.1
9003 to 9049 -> 0.4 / 22.8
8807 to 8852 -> -0.5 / 24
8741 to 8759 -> 0.1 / 24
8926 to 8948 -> -0.3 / 23.7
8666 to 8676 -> 0.2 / 23.8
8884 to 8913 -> -0.4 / 23.8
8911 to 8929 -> -0.4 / 23.9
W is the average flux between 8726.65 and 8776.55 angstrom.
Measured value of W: 24.1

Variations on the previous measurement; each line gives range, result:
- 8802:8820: 23.8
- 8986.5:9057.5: 22.9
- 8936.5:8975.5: 23.7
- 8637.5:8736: 24.4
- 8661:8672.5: 22.1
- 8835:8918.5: 23.7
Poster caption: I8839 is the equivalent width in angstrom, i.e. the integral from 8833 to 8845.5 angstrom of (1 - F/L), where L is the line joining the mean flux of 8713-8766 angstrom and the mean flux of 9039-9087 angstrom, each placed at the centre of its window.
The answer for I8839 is 0.0 angstrom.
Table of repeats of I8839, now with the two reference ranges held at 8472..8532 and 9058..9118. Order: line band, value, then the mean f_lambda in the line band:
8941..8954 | 0.0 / 23.5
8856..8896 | 0.3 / 23.6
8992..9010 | 0.0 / 23.1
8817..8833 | -0.3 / 24.4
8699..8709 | -0.1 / 24.8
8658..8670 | 1.2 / 22.2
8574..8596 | -0.1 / 25.2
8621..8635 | -0.1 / 25.1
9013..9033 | 0.5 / 22.5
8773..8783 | 0.1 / 24.1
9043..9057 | -0.1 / 23.1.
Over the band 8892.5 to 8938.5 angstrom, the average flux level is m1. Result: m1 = 23.8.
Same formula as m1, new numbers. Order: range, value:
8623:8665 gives 24.5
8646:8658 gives 24.9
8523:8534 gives 25.6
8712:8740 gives 24.5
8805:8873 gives 23.8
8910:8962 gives 23.8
